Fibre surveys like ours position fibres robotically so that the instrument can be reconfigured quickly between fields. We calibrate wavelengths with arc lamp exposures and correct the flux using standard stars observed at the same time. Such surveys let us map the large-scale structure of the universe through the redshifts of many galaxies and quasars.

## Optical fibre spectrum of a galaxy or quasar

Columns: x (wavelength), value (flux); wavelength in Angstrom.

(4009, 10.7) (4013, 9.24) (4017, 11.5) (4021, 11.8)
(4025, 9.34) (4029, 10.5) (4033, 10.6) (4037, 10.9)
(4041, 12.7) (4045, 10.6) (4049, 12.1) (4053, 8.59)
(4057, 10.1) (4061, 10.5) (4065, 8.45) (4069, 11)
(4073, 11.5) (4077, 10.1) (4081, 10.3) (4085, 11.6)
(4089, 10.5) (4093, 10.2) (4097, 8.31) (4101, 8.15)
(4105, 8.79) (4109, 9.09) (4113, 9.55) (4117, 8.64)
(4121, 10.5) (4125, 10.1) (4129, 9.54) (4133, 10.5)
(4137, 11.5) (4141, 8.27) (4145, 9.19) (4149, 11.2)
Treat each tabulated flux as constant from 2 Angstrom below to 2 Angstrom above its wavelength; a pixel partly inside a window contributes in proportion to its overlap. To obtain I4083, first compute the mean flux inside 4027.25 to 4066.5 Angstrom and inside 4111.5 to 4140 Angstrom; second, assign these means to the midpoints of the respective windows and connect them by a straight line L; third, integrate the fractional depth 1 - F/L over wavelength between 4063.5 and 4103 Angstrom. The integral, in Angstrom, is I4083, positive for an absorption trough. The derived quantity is 1.0 Angstrom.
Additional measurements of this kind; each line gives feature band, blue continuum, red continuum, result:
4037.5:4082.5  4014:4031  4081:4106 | -1.74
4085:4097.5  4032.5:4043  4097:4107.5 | -1.58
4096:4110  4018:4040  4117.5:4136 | 2.32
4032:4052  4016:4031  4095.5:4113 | -1.97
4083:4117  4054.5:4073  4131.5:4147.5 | 1.85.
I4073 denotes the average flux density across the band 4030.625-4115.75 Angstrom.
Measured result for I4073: 10.2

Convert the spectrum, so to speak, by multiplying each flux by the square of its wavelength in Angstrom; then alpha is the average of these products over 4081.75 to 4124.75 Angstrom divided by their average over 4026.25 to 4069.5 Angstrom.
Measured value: 0.9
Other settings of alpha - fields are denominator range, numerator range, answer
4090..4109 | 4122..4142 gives 1.14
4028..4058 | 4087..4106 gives 0.88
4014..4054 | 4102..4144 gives 0.92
